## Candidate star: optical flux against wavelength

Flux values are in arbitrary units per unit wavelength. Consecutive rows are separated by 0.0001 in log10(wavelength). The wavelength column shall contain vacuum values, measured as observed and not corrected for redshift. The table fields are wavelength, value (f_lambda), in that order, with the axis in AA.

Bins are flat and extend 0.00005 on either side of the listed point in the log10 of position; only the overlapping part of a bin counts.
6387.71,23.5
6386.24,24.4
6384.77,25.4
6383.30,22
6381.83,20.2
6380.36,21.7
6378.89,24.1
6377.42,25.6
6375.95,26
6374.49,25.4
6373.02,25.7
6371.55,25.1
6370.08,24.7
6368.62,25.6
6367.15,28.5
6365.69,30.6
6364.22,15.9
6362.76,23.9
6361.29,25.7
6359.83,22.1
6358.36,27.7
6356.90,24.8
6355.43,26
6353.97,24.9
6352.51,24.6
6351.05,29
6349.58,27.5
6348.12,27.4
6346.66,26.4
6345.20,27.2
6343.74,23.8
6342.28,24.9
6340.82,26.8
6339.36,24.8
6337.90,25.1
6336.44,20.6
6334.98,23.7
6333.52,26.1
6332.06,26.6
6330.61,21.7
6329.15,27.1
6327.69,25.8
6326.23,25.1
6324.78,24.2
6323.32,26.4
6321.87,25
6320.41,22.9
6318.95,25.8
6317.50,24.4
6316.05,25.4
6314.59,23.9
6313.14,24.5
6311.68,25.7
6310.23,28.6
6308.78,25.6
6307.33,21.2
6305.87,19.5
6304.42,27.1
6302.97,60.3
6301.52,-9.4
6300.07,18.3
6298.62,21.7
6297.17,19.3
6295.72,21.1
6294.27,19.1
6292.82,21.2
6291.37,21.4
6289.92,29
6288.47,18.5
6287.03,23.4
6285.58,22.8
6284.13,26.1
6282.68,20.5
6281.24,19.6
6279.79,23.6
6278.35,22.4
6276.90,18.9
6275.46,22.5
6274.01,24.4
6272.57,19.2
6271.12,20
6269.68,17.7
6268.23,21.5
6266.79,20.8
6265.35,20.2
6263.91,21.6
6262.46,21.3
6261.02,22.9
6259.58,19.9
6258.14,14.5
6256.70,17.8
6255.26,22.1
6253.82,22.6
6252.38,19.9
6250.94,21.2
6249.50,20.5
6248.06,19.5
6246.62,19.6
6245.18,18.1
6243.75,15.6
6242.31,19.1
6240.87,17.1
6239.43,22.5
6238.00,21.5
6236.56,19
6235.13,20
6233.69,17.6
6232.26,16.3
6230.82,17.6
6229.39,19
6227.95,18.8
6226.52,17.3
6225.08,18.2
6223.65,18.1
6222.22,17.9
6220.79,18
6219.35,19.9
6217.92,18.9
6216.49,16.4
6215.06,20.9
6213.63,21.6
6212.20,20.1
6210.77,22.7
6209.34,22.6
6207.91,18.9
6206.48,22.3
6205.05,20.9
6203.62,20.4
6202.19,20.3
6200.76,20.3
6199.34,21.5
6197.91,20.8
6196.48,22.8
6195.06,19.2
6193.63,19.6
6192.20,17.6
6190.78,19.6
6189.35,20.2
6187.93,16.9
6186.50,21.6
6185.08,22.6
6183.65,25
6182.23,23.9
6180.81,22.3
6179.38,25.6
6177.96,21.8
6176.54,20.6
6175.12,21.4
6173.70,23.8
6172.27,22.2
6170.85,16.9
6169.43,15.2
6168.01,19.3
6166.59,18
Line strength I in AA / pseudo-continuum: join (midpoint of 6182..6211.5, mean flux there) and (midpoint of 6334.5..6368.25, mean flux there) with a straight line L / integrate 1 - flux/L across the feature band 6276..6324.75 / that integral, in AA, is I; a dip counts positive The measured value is 1.4 AA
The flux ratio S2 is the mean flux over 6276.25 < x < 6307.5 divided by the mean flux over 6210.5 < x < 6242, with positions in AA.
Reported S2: 1.16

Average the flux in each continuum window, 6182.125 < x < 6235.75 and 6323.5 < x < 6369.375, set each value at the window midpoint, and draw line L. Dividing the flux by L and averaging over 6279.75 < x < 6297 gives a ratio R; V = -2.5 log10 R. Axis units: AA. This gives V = 0.05 mag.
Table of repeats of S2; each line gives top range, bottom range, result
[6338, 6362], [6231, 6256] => 1.32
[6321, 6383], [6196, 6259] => 1.28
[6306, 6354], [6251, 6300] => 1.19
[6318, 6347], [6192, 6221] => 1.23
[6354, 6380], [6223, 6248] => 1.35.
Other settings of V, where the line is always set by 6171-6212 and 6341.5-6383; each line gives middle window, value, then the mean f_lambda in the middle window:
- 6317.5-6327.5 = -0.03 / 24.9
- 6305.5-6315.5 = -0.02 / 24.3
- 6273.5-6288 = 0.05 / 22.3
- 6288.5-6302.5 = 0.25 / 18.8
